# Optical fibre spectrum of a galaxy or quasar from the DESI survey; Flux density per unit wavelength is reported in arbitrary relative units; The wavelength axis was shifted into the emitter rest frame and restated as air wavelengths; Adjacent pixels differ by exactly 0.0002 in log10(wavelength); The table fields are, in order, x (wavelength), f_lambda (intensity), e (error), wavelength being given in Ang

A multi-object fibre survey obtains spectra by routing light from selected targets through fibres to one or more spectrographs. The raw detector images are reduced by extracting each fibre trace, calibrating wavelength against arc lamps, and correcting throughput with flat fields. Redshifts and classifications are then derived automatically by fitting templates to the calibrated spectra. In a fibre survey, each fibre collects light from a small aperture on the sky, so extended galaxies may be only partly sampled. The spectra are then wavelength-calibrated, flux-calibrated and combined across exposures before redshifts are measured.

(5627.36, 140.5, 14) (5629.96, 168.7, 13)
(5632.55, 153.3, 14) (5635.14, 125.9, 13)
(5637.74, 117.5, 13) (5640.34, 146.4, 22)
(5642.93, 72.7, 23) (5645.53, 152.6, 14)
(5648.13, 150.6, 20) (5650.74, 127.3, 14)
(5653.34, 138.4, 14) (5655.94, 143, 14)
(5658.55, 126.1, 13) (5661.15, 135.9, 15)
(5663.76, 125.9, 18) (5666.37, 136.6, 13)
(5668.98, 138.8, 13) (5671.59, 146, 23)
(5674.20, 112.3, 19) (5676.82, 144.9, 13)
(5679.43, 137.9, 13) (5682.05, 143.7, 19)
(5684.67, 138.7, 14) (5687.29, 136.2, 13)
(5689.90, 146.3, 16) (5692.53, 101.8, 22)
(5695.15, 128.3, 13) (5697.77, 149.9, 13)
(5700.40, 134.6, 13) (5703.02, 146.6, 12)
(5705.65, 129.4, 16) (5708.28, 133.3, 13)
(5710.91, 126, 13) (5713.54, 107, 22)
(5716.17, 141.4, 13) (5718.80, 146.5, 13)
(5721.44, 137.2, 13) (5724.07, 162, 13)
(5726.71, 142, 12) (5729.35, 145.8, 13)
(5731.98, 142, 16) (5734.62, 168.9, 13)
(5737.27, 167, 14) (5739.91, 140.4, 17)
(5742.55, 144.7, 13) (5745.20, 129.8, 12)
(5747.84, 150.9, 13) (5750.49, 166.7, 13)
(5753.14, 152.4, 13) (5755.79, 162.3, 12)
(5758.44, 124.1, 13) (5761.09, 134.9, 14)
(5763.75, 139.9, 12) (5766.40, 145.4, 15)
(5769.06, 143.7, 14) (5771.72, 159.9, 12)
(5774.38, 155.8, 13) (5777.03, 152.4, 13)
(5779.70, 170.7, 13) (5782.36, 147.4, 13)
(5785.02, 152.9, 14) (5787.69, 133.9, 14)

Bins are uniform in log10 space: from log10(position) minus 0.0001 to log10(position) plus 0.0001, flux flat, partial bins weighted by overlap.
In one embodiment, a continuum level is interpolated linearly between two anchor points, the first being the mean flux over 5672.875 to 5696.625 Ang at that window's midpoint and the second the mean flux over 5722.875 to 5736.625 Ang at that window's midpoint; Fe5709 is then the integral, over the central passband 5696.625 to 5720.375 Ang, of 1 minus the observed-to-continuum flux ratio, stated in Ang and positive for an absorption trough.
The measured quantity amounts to 1.3 Ang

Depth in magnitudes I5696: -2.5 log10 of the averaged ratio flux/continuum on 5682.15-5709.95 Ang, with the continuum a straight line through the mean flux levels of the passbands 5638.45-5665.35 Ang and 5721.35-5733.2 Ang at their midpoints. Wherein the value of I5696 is 0.05 mag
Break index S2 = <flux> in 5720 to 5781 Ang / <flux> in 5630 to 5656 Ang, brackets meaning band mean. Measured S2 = 1.1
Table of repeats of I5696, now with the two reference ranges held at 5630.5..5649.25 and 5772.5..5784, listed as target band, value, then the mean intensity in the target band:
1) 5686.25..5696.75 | 0.10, 129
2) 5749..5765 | 0.05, 147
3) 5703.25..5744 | 0.04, 142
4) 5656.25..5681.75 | 0.03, 135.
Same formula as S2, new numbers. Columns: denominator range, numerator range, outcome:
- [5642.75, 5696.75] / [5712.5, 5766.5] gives 1.09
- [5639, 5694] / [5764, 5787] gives 1.14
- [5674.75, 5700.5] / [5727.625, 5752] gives 1.11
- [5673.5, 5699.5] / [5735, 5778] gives 1.10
